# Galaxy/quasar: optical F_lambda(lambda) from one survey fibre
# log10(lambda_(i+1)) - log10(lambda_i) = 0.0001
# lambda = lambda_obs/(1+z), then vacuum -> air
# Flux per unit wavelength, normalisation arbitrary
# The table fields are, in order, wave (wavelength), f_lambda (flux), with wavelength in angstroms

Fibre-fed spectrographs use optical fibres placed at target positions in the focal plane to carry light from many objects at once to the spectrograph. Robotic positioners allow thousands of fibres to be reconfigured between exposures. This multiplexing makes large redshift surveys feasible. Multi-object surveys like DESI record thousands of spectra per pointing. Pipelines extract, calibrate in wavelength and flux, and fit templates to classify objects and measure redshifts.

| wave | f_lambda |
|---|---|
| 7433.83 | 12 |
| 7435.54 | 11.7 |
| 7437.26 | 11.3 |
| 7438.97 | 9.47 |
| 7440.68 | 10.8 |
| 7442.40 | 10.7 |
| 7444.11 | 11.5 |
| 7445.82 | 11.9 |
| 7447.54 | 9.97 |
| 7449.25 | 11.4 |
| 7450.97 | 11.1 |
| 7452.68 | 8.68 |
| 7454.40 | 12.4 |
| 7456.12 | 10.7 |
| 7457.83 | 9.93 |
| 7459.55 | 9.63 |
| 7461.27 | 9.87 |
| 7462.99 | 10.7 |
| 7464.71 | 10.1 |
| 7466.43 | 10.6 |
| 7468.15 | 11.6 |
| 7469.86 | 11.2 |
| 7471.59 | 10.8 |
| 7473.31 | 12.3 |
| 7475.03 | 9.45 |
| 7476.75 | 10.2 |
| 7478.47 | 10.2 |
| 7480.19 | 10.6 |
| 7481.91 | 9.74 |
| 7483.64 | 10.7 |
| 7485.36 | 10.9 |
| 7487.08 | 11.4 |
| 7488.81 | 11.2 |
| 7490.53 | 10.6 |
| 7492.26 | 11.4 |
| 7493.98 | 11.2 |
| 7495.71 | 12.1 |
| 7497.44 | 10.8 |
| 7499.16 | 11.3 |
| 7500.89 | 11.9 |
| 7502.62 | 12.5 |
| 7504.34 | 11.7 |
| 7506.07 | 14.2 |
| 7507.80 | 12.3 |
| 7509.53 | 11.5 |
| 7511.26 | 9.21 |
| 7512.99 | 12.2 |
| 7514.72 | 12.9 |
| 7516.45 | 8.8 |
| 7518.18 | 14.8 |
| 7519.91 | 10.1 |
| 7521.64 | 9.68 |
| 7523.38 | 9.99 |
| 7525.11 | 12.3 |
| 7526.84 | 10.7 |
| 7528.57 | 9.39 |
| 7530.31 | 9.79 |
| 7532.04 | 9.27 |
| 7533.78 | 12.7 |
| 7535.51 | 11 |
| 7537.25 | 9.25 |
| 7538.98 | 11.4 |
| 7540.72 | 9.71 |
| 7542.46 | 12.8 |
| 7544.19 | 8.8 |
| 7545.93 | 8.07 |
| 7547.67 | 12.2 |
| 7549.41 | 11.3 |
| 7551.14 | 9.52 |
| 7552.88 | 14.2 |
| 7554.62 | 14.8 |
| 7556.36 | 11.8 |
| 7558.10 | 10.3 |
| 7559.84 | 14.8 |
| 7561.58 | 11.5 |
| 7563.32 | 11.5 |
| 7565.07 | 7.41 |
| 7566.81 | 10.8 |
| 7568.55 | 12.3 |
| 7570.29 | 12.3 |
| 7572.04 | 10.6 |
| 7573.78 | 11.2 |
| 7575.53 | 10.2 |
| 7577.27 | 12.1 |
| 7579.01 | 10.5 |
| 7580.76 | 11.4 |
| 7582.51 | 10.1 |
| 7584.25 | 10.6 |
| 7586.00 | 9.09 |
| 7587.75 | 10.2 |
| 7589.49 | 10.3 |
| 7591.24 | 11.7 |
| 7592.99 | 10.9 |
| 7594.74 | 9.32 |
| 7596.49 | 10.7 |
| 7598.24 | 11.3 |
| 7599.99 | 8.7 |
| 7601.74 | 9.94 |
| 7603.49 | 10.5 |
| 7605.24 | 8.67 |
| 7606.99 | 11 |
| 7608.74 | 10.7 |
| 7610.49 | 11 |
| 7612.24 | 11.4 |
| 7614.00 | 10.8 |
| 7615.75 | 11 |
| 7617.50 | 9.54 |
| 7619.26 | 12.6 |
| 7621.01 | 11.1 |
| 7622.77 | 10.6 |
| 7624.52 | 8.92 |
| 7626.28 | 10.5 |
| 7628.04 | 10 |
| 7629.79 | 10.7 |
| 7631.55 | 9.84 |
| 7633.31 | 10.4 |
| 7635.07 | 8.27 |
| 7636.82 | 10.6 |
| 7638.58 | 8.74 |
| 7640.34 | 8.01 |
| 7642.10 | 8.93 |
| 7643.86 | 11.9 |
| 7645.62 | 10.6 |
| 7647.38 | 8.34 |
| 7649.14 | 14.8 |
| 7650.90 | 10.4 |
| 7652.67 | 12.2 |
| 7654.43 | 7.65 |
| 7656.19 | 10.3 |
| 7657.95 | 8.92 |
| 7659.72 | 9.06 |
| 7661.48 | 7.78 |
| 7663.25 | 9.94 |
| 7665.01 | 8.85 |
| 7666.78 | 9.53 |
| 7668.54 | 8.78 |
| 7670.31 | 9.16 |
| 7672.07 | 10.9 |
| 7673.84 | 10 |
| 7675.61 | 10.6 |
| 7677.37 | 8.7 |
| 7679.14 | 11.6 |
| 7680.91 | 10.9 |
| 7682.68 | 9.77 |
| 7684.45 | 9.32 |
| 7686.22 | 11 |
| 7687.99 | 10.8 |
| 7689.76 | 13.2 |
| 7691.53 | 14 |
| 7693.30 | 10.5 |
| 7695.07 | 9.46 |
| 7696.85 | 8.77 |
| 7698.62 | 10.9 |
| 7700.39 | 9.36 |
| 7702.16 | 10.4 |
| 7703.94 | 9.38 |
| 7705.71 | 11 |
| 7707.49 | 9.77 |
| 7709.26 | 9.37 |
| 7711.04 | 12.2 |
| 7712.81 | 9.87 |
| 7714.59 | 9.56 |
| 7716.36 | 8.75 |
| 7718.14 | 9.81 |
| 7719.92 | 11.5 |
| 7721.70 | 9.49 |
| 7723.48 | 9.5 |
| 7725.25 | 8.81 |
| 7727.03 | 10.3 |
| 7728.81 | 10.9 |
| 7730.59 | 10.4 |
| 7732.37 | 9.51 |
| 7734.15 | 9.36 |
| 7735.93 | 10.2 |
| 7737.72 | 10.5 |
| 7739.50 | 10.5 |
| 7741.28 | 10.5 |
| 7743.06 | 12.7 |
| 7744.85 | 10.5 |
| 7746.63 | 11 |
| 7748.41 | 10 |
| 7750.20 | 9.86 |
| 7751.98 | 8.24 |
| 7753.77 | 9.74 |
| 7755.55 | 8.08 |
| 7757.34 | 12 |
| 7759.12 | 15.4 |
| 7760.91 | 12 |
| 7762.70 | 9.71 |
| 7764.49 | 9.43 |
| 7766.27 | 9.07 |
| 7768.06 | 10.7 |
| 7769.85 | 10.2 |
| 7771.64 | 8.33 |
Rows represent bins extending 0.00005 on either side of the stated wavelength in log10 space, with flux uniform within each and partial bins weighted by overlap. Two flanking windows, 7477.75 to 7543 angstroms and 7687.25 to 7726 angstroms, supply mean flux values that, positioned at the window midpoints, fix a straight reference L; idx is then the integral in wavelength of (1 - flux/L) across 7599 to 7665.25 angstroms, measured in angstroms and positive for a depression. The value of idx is 3.2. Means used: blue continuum 11.1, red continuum 10.3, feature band 10.1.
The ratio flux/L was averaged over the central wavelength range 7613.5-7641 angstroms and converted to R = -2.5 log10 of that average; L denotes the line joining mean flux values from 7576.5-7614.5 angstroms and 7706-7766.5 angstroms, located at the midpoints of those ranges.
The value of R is 0.04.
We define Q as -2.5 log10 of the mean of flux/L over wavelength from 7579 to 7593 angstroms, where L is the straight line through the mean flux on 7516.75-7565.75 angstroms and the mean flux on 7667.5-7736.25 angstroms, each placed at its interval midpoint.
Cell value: 0.03 mag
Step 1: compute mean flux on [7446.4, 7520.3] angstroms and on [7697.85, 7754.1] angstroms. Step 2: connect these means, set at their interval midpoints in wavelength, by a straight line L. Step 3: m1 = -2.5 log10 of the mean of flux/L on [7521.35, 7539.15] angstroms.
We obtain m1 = 0.039 mag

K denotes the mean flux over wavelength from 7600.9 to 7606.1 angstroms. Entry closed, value 9.71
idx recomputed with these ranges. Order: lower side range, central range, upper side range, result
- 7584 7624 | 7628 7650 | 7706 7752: 0.7 angstroms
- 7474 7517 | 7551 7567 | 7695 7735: -1.4 angstroms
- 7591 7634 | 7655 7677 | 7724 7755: 1.9 angstroms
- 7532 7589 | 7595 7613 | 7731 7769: 0.9 angstroms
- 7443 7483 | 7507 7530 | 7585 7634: -1.1 angstroms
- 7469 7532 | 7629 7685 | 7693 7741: 2.4 angstroms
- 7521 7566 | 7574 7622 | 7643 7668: -0.5 angstroms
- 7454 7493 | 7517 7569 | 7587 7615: -2.4 angstroms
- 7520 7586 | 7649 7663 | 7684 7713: 1.1 angstroms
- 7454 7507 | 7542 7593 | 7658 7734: -2.2 angstroms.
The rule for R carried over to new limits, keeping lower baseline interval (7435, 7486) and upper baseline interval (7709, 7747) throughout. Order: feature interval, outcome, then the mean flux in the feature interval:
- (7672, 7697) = -0.04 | 10.7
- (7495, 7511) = -0.13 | 11.9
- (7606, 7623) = -0.06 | 11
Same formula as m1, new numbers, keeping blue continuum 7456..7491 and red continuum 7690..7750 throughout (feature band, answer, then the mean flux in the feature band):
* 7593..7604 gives 0.03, 10.1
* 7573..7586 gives -0.03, 10.7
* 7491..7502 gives -0.09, 11.4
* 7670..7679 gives 0.03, 10.1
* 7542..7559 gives -0.09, 11.4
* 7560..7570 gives -0.06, 11.1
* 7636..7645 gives 0.08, 9.65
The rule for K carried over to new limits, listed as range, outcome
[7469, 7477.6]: 10.8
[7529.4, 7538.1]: 10.4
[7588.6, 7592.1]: 11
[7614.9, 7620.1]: 11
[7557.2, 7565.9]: 11.1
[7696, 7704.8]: 9.77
